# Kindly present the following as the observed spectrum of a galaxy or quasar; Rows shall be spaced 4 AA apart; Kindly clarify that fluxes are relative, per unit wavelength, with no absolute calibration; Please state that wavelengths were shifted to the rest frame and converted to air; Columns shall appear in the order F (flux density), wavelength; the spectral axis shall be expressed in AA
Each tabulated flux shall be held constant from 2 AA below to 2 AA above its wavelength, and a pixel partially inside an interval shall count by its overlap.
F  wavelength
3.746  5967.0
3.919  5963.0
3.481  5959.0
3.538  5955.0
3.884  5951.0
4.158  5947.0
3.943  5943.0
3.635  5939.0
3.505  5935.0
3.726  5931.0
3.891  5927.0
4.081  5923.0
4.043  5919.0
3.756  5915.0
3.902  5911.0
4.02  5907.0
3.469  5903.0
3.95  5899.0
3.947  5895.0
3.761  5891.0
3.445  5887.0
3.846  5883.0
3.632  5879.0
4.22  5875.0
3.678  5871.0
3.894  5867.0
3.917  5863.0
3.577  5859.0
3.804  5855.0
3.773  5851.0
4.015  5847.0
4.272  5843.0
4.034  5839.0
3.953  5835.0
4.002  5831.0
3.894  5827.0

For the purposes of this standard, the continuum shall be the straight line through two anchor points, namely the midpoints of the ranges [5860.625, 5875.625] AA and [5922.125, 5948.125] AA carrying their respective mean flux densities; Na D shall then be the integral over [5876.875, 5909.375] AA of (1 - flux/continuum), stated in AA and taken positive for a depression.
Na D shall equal 0.9 AA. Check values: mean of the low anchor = 3.89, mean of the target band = 3.76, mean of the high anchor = 3.83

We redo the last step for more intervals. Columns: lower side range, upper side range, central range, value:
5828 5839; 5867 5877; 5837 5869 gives 0.4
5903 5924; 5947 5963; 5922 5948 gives -0.1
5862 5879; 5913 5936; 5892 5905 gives 0.3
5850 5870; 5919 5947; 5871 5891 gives 0.2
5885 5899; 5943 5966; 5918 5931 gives -0.6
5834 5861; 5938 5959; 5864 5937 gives 0.7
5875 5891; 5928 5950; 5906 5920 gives -0.6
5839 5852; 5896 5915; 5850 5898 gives 1.8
